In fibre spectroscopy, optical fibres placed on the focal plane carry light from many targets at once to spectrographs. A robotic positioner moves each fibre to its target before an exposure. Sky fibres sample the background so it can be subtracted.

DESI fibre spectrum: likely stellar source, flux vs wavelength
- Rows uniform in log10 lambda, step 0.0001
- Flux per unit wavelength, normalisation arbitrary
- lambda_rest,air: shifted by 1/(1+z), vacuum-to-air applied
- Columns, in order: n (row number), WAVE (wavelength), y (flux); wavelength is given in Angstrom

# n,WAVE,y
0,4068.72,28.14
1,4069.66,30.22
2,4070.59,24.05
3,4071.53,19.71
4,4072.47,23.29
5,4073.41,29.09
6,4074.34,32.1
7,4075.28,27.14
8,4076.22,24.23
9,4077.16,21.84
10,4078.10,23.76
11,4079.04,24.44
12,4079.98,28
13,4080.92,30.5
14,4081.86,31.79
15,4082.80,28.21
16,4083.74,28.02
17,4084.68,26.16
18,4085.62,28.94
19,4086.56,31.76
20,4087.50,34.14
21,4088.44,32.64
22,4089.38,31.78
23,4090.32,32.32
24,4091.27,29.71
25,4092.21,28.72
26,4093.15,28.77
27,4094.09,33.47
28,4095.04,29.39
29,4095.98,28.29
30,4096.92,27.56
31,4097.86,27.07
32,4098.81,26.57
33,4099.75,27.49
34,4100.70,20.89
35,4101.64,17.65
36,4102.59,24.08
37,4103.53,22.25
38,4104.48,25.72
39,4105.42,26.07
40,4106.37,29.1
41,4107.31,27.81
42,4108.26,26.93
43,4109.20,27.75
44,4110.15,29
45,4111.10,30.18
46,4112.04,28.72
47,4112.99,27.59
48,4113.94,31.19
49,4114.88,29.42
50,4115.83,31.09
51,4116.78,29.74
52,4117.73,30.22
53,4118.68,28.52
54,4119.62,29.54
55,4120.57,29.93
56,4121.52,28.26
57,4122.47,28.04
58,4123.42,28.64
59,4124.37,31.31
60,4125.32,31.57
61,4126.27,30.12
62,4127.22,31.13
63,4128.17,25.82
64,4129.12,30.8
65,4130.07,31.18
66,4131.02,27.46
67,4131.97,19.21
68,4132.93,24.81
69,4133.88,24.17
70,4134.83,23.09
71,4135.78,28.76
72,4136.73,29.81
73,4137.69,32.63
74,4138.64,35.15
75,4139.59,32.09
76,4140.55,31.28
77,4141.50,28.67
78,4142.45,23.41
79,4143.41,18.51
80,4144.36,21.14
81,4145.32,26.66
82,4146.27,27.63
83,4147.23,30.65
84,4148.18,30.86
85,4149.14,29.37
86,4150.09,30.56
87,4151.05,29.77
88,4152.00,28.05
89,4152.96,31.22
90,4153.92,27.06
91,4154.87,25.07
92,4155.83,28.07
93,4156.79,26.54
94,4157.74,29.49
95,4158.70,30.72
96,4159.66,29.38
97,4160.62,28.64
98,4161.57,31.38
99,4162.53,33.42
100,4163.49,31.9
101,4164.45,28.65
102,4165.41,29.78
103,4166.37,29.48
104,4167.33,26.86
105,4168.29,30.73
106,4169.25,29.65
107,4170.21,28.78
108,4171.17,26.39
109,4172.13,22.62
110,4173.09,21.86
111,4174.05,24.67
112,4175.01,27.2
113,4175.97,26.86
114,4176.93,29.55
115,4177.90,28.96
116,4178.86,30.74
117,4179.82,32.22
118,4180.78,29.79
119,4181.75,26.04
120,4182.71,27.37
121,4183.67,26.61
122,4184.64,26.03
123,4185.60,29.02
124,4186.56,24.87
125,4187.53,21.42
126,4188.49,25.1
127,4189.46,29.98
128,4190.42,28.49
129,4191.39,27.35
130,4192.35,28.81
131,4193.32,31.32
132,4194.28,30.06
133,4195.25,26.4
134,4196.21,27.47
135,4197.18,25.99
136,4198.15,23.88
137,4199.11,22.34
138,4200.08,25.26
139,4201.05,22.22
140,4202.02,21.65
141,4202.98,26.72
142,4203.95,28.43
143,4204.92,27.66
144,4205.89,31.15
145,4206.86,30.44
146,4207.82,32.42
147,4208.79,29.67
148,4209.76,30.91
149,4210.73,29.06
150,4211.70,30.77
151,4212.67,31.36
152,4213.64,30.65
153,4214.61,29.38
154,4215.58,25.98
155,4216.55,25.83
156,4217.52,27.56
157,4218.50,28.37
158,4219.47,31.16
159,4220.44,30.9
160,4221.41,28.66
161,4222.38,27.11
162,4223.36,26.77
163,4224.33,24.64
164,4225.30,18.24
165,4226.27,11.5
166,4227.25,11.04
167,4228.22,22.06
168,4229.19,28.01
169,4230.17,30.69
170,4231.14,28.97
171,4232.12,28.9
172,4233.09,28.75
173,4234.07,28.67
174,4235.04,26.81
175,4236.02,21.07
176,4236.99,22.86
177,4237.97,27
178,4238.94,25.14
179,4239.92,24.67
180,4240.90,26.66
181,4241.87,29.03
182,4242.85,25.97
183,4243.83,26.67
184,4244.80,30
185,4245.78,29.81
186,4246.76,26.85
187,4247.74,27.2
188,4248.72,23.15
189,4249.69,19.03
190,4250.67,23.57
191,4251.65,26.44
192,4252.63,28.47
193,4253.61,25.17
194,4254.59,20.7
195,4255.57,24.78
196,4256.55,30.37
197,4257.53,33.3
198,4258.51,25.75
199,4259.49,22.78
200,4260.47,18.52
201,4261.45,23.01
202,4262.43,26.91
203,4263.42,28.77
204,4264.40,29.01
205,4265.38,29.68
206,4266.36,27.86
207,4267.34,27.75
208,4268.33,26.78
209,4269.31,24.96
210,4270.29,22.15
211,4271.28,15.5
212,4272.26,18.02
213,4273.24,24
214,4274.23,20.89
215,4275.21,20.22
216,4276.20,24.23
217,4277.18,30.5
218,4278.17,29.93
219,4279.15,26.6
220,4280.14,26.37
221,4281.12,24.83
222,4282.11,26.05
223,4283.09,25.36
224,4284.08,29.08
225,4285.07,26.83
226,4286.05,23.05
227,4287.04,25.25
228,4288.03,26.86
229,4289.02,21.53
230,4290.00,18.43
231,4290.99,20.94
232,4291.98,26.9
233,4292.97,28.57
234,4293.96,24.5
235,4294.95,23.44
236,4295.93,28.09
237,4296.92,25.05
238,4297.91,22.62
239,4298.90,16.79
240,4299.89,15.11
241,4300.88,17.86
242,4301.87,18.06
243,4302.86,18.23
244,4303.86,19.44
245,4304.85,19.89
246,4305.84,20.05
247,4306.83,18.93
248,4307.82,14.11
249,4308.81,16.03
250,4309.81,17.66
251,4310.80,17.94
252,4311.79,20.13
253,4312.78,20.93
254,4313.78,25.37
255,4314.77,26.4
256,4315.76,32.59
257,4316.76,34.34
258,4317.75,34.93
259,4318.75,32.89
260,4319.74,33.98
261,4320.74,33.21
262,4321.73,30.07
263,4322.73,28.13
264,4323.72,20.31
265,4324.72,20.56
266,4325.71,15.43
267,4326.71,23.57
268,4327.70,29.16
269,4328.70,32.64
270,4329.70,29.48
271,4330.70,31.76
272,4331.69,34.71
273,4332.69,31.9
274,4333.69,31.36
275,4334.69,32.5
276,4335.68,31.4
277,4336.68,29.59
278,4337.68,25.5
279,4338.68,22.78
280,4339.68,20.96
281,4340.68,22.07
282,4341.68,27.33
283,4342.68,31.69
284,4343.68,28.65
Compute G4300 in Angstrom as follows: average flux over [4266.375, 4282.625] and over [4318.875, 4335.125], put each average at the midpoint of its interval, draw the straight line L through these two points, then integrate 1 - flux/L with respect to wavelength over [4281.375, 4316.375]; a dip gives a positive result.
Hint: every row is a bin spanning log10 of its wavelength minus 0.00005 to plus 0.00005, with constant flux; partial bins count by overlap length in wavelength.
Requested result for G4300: 5.4 Angstrom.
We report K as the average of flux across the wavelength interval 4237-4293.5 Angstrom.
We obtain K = 25.4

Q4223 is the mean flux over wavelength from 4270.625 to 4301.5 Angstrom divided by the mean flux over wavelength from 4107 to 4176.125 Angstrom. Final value 0.83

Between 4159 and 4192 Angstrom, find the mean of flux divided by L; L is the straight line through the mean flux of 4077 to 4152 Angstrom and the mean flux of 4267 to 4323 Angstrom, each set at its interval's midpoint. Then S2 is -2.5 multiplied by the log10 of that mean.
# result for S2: -0.05 mag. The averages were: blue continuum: 28.2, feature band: 28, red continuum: 24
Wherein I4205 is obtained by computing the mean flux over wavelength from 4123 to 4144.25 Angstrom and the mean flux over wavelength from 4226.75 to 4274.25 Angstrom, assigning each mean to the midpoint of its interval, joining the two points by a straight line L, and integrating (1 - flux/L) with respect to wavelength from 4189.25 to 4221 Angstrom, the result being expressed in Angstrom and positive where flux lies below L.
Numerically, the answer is -2.07 Angstrom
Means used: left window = 28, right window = 25.4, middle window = 28.2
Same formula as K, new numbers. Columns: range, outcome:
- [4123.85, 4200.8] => 27.9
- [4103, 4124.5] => 28.5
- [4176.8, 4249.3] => 27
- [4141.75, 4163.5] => 28.2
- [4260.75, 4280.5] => 25.1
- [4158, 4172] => 29.5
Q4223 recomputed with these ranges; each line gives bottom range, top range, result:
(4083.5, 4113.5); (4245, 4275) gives 0.89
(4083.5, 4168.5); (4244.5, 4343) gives 0.88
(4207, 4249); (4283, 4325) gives 0.89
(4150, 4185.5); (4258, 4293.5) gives 0.87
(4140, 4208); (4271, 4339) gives 0.90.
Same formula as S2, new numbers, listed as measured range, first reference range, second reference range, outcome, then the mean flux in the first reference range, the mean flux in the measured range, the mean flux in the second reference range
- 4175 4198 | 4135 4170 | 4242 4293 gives 0.00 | 28.9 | 27.8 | 25.3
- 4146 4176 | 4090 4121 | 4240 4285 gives -0.06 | 27.9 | 28.6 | 25.6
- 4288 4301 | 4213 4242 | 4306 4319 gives 0.07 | 25.9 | 22.6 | 23.8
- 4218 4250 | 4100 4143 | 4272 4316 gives -0.05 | 28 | 25.7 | 22.7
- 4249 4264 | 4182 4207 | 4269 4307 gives -0.04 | 26.7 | 25.2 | 23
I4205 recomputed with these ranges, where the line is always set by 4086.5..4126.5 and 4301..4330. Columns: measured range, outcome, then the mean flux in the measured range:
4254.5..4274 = 0.2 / 25.1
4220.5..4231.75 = 1.0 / 23.8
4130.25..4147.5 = 0.6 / 27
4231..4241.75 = -0.2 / 26.3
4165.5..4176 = 0.1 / 26.9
